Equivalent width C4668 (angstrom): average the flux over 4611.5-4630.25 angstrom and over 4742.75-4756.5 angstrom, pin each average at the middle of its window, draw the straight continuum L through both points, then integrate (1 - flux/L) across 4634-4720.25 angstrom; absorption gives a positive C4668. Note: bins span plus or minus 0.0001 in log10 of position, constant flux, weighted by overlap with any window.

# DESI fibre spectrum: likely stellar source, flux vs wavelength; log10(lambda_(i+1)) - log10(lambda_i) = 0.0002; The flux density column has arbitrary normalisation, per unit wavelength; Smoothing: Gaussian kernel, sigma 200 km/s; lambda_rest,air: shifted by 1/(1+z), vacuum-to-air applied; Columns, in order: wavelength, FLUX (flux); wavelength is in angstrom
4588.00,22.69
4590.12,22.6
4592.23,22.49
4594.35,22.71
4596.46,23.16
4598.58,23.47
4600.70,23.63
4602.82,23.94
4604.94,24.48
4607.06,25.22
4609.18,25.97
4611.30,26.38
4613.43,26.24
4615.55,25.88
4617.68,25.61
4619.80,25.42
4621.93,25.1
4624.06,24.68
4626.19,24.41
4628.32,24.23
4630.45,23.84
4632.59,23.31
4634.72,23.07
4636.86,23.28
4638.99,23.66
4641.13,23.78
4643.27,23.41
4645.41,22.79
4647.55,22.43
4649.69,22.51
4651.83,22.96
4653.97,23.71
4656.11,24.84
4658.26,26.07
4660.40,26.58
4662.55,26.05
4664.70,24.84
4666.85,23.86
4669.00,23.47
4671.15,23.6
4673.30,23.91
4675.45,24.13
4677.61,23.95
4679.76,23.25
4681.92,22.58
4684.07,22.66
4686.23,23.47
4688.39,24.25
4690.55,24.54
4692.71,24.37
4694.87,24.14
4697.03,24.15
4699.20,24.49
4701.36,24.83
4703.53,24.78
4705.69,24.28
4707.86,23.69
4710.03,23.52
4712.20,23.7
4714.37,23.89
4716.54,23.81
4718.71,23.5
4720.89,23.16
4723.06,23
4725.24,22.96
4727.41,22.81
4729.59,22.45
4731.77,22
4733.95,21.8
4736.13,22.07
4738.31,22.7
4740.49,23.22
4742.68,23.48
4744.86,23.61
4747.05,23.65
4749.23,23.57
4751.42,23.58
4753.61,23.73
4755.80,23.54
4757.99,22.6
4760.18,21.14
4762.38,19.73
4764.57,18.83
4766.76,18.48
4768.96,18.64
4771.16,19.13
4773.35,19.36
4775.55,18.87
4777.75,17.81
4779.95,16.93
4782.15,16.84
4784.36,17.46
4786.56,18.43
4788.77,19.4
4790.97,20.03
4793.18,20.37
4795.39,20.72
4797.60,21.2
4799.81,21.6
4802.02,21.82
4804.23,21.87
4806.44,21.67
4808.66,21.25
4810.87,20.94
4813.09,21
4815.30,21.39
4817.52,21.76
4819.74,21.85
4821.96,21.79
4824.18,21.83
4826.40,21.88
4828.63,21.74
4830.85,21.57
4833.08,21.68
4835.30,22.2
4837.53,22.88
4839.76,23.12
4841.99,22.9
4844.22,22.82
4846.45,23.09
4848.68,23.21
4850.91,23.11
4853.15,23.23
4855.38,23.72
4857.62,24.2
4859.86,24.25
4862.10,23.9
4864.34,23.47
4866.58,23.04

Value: 2.0 angstrom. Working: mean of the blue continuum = 25.2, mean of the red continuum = 23.6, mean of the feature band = 23.9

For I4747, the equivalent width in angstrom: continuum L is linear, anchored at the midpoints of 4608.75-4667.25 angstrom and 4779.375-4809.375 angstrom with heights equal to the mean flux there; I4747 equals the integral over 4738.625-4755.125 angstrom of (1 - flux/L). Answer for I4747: -1.7 angstrom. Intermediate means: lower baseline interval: 24.4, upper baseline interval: 20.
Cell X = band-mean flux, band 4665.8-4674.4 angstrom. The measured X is 23.7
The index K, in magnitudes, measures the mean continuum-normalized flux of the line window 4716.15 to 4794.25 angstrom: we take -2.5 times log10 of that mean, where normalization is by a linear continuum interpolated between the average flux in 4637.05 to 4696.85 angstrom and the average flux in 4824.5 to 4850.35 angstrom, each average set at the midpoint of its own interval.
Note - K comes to 0.10 mag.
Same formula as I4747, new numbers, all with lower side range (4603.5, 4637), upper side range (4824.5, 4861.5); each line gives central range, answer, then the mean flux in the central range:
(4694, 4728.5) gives 0.3 angstrom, 23.8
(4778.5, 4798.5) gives 3.7 angstrom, 19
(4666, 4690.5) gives 0.7 angstrom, 23.6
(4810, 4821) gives 0.8 angstrom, 21.4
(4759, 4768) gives 1.5 angstrom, 19.6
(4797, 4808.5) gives 0.8 angstrom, 21.6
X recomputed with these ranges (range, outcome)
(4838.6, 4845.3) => 22.9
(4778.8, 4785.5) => 17.1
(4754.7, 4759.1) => 23.1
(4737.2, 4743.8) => 23.1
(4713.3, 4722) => 23.6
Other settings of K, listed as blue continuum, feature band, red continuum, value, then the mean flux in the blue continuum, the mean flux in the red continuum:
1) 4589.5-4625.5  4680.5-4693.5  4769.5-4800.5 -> -0.07 mag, 24.6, 19.1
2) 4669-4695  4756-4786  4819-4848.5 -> 0.20 mag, 23.7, 22.3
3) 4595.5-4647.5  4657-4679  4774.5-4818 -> -0.06 mag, 24.3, 20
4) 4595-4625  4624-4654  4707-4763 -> 0.05 mag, 24.9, 23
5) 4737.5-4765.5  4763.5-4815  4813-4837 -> 0.13 mag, 22.6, 21.8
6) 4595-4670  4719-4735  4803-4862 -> 0.04 mag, 24.3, 22.4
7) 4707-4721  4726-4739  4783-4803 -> 0.02 mag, 23.6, 20.1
